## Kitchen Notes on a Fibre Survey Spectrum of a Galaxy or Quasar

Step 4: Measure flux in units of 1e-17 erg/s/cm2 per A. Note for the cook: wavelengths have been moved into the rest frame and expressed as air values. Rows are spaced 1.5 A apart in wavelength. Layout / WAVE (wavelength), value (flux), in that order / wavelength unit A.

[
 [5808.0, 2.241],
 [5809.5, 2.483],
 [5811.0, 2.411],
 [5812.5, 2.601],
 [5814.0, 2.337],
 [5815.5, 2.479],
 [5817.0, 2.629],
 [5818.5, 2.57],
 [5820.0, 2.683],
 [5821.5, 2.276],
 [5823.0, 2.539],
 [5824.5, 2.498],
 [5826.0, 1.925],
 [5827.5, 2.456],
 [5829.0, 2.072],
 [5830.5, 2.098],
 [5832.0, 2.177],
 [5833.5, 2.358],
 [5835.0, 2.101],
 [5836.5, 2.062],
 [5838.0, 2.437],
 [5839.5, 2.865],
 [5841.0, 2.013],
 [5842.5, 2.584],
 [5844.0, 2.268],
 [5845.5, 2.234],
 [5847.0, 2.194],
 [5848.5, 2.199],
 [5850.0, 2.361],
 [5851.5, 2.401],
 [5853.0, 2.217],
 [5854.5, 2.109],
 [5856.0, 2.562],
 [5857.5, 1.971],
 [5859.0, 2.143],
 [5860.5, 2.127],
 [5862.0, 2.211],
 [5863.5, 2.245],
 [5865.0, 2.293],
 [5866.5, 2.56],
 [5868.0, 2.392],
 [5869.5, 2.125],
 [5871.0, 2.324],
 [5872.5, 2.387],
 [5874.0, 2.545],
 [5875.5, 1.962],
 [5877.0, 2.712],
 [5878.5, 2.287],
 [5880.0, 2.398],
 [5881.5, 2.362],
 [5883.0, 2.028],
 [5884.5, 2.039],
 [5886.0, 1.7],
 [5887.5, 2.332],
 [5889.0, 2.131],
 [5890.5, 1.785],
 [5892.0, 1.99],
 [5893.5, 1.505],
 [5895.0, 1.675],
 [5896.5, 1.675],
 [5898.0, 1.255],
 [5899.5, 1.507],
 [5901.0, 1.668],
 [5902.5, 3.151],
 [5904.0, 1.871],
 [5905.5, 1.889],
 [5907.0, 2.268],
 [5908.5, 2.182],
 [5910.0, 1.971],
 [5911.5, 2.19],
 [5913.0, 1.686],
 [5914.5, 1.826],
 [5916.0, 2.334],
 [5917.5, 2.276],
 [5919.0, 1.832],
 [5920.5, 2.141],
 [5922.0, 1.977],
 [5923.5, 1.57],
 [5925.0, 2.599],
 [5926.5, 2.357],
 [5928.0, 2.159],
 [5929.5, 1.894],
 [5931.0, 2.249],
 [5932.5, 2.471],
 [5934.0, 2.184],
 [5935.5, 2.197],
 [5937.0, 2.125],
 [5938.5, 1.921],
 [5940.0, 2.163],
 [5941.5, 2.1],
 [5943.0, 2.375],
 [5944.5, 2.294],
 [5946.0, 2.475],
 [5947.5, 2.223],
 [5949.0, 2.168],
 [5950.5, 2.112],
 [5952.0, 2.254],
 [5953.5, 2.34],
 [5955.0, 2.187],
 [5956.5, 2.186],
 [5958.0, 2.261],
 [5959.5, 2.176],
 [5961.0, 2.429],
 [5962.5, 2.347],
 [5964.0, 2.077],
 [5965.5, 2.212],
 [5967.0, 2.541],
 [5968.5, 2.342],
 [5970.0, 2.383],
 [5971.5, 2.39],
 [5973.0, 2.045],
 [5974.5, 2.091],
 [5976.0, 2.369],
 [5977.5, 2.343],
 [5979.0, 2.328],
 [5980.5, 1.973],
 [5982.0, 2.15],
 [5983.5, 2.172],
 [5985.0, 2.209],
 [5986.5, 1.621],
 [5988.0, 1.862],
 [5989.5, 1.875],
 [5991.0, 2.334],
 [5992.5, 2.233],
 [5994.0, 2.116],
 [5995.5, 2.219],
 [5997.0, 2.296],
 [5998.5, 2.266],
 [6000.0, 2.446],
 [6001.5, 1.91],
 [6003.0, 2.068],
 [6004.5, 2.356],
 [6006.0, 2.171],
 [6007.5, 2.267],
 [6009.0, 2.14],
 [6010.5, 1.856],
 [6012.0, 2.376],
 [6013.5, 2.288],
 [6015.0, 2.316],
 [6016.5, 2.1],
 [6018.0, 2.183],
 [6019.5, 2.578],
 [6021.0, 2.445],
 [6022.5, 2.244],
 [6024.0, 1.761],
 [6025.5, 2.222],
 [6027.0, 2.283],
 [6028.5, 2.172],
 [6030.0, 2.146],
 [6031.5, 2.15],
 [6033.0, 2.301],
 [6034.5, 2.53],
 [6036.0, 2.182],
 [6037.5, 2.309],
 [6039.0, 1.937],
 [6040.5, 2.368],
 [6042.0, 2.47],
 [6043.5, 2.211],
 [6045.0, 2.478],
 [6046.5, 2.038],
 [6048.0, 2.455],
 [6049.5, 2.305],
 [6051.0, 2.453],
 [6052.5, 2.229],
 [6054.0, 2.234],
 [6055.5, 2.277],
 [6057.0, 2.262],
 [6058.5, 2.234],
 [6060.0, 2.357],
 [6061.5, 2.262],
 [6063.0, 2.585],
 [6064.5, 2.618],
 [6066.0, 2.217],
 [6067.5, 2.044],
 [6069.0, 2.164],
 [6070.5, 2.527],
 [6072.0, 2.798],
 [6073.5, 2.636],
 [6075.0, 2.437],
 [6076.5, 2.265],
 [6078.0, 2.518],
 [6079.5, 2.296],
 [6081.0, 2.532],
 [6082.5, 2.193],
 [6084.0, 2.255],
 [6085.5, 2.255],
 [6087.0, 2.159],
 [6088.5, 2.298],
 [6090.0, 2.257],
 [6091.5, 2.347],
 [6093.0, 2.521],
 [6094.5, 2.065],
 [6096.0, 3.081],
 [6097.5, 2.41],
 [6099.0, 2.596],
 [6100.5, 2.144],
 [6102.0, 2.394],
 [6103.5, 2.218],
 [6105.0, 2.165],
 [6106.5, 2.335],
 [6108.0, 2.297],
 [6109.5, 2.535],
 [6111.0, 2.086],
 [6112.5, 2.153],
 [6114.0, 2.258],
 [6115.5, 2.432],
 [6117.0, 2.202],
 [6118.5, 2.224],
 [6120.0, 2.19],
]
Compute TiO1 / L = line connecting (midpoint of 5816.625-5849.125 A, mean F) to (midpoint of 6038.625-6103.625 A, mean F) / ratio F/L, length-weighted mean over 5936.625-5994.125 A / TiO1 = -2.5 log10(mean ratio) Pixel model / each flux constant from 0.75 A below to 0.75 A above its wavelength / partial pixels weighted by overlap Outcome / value 0.07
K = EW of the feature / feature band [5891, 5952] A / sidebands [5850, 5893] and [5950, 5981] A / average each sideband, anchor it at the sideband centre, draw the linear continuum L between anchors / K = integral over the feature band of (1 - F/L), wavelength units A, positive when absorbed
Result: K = 4.9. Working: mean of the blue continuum 2.22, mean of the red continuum 2.26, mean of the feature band 2.06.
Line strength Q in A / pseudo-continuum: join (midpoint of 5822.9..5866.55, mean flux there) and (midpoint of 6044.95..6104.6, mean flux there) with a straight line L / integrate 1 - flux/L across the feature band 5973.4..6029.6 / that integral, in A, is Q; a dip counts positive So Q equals 3.6 A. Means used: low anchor 2.27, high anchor 2.36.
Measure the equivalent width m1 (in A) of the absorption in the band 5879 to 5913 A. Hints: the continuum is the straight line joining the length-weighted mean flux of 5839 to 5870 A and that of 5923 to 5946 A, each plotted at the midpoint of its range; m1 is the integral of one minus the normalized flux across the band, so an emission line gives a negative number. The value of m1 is 4.0 A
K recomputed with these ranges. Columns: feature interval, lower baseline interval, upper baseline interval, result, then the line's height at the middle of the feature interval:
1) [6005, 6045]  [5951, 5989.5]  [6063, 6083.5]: 1.3 A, 2.31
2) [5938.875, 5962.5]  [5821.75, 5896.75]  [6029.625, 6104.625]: 0.2 A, 2.27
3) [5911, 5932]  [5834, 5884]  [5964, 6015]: 1.5 A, 2.24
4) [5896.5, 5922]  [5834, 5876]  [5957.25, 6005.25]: 2.9 A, 2.25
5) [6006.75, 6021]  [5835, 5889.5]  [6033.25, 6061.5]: 0.3 A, 2.29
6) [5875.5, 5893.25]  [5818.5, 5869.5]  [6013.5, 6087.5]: 1.3 A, 2.3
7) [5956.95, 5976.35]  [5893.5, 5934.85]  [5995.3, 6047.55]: -1.4 A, 2.13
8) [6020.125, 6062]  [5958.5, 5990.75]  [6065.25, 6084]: 1.0 A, 2.32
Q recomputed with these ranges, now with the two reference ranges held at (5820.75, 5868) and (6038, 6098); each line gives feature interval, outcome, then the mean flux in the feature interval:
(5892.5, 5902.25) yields 2.78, 1.64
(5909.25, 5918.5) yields 1.04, 2.04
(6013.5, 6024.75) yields 0.48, 2.24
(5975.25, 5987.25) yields 0.91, 2.15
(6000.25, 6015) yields 0.98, 2.18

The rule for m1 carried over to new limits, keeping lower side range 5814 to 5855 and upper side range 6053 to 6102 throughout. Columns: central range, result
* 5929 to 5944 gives 1.1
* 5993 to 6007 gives 0.9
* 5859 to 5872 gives 0.3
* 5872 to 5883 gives -0.1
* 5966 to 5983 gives 0.6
